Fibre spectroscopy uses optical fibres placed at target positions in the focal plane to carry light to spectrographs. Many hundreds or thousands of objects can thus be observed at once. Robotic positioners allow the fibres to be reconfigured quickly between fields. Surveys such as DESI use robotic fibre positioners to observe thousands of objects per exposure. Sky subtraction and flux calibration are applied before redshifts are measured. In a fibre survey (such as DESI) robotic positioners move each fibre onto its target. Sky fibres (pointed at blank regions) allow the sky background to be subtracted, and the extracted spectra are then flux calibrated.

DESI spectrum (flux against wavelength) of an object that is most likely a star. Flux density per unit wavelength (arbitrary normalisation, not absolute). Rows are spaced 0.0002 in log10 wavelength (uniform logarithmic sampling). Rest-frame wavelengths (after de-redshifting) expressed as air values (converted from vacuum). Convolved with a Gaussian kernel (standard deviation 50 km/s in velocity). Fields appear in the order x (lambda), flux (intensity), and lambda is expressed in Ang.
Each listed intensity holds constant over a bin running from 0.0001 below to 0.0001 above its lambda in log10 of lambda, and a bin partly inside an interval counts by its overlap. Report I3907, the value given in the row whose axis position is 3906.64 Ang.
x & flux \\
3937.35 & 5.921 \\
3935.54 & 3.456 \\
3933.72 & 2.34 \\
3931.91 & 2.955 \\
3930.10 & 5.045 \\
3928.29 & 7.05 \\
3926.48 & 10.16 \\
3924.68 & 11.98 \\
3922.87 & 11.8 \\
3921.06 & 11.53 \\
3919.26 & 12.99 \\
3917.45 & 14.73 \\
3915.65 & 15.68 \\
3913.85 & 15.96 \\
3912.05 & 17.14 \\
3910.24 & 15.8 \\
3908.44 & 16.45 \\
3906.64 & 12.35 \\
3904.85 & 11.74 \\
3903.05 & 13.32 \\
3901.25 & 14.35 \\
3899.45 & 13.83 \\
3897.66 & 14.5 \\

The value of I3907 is 12.35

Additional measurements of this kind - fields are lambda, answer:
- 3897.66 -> 14.5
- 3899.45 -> 13.83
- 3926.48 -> 10.16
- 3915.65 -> 15.68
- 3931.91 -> 2.955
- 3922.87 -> 11.8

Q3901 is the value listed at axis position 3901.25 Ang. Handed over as 14.35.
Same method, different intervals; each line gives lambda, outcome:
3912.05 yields 17.14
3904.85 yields 11.74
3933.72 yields 2.34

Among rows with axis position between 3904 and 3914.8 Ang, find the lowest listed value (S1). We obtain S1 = 11.74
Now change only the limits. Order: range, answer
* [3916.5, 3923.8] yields 11.53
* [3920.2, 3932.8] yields 2.955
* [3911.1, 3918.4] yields 14.73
